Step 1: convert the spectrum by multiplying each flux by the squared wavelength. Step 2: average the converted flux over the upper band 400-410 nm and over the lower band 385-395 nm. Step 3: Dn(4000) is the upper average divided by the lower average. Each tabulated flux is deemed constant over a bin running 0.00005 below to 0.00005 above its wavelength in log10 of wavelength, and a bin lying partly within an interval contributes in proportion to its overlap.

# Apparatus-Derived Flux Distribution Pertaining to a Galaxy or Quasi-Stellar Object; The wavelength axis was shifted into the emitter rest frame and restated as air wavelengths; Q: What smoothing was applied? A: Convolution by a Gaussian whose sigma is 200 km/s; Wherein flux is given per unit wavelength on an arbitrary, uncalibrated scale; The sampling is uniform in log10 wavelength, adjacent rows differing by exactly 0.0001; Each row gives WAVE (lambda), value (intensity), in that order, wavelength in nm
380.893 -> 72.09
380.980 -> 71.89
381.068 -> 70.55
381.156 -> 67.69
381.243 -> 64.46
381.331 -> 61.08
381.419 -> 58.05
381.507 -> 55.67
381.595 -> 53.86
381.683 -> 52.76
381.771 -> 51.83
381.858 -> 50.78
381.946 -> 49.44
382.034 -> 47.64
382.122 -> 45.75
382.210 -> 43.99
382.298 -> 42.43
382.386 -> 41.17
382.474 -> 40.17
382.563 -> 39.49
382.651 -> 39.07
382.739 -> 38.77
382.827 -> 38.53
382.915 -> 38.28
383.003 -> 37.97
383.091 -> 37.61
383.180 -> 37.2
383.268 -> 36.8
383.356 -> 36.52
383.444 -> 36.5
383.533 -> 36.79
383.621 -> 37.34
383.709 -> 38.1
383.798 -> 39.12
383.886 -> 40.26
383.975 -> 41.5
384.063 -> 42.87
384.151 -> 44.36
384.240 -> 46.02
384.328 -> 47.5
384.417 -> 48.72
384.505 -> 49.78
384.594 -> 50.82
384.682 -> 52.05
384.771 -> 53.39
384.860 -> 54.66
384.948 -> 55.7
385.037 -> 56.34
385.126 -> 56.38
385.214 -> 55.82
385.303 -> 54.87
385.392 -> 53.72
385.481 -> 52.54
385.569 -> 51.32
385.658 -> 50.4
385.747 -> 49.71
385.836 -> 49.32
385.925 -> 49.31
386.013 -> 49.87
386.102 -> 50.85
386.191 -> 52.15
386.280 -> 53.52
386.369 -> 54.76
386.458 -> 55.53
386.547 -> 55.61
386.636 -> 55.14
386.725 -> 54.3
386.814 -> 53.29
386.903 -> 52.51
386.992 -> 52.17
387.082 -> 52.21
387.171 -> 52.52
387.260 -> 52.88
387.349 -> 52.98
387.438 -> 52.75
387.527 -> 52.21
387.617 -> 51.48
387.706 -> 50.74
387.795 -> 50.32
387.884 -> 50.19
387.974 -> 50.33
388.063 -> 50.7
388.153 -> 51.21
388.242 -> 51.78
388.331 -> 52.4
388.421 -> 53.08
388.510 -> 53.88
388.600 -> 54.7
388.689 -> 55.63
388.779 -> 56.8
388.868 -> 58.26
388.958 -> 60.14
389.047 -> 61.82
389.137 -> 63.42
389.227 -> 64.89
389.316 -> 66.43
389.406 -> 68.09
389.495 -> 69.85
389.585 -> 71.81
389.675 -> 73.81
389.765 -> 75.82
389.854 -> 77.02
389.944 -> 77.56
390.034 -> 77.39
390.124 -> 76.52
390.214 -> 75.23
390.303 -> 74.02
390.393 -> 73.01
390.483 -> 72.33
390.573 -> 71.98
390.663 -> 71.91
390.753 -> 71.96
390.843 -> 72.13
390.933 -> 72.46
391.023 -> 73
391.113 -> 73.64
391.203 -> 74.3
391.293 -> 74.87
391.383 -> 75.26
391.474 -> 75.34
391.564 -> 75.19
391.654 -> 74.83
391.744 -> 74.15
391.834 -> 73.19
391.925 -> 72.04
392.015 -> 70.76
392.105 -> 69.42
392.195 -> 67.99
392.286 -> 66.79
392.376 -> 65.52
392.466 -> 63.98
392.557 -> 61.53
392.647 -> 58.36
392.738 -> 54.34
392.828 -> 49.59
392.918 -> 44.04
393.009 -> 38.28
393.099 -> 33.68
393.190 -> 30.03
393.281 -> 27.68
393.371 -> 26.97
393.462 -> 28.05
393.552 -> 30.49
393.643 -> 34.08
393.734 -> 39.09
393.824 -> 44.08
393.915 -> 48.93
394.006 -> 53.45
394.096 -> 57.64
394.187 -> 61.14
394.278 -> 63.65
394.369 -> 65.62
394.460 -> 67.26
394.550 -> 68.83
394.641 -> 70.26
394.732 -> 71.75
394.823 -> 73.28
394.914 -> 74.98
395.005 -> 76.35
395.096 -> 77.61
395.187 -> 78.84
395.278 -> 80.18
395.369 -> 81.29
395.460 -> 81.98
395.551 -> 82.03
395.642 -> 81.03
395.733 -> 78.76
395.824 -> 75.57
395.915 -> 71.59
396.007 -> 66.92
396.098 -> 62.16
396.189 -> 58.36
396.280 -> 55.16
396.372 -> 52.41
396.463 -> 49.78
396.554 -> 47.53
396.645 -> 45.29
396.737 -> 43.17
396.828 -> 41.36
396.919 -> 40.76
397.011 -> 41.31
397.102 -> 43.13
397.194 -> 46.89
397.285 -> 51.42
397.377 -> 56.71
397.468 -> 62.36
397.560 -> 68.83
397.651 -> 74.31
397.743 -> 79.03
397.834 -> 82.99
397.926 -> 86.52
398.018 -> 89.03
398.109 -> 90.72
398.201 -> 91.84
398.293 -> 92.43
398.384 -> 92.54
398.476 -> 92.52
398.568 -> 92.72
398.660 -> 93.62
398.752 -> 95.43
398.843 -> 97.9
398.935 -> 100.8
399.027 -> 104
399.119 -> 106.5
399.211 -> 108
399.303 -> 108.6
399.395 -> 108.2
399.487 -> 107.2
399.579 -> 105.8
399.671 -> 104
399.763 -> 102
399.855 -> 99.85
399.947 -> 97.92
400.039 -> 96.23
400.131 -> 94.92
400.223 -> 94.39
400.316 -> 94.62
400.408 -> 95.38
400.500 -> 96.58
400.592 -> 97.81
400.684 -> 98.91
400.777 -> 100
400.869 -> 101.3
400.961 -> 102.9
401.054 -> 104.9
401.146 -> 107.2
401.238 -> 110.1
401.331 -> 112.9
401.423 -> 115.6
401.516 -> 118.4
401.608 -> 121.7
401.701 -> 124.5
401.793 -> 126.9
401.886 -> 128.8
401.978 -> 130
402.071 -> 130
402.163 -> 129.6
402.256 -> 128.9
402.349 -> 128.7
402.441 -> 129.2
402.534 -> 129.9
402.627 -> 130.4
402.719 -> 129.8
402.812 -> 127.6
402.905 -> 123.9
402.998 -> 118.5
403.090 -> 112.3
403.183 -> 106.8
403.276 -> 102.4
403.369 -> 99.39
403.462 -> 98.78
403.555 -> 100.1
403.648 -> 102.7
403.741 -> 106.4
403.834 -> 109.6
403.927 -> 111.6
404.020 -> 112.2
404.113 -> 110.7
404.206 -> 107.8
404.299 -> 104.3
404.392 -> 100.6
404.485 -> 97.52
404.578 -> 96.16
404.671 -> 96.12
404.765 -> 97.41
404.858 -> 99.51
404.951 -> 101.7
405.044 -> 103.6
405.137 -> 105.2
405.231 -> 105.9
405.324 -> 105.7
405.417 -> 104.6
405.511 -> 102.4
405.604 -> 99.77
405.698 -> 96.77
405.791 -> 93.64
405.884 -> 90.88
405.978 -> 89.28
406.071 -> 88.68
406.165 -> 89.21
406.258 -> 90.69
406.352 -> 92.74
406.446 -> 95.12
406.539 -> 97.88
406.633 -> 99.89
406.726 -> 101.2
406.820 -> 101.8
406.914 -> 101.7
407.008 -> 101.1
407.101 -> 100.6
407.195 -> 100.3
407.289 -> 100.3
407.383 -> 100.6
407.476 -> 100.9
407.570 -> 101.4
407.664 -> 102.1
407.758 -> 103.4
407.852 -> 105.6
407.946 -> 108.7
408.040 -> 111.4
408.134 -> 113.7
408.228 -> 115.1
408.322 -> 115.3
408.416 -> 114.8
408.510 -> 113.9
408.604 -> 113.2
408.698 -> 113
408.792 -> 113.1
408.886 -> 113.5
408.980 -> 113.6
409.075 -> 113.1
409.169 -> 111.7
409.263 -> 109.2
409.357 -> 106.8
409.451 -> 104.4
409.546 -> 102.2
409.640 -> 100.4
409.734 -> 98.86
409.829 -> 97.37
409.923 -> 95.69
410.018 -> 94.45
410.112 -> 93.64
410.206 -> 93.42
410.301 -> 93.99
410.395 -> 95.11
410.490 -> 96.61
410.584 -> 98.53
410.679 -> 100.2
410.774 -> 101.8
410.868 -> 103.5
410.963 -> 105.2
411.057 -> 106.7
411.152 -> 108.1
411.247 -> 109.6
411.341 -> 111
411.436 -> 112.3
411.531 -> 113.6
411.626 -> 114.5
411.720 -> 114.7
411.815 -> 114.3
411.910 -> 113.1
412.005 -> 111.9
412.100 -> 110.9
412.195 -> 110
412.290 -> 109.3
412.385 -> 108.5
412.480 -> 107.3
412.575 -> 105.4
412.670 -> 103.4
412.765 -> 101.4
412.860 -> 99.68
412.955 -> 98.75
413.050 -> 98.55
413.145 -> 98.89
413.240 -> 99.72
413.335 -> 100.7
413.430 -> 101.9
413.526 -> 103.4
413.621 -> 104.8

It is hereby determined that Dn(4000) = 1.9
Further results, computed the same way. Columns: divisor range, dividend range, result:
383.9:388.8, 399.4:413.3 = 2.26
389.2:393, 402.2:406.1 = 1.64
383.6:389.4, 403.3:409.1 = 2.18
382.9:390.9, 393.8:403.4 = 1.72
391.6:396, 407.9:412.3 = 1.89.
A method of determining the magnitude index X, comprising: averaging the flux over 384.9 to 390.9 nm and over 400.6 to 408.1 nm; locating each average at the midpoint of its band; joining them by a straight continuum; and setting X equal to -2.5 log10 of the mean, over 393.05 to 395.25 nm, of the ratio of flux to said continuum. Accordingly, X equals 0.39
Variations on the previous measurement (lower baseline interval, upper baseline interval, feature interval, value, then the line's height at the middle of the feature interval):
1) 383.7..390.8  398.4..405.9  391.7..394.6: 0.39 mag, 76.7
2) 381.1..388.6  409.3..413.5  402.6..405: -0.22 mag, 88.2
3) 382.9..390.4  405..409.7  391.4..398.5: 0.18 mag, 73.8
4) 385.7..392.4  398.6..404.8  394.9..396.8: 0.28 mag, 87.4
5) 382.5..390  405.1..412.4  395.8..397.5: 0.39 mag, 76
